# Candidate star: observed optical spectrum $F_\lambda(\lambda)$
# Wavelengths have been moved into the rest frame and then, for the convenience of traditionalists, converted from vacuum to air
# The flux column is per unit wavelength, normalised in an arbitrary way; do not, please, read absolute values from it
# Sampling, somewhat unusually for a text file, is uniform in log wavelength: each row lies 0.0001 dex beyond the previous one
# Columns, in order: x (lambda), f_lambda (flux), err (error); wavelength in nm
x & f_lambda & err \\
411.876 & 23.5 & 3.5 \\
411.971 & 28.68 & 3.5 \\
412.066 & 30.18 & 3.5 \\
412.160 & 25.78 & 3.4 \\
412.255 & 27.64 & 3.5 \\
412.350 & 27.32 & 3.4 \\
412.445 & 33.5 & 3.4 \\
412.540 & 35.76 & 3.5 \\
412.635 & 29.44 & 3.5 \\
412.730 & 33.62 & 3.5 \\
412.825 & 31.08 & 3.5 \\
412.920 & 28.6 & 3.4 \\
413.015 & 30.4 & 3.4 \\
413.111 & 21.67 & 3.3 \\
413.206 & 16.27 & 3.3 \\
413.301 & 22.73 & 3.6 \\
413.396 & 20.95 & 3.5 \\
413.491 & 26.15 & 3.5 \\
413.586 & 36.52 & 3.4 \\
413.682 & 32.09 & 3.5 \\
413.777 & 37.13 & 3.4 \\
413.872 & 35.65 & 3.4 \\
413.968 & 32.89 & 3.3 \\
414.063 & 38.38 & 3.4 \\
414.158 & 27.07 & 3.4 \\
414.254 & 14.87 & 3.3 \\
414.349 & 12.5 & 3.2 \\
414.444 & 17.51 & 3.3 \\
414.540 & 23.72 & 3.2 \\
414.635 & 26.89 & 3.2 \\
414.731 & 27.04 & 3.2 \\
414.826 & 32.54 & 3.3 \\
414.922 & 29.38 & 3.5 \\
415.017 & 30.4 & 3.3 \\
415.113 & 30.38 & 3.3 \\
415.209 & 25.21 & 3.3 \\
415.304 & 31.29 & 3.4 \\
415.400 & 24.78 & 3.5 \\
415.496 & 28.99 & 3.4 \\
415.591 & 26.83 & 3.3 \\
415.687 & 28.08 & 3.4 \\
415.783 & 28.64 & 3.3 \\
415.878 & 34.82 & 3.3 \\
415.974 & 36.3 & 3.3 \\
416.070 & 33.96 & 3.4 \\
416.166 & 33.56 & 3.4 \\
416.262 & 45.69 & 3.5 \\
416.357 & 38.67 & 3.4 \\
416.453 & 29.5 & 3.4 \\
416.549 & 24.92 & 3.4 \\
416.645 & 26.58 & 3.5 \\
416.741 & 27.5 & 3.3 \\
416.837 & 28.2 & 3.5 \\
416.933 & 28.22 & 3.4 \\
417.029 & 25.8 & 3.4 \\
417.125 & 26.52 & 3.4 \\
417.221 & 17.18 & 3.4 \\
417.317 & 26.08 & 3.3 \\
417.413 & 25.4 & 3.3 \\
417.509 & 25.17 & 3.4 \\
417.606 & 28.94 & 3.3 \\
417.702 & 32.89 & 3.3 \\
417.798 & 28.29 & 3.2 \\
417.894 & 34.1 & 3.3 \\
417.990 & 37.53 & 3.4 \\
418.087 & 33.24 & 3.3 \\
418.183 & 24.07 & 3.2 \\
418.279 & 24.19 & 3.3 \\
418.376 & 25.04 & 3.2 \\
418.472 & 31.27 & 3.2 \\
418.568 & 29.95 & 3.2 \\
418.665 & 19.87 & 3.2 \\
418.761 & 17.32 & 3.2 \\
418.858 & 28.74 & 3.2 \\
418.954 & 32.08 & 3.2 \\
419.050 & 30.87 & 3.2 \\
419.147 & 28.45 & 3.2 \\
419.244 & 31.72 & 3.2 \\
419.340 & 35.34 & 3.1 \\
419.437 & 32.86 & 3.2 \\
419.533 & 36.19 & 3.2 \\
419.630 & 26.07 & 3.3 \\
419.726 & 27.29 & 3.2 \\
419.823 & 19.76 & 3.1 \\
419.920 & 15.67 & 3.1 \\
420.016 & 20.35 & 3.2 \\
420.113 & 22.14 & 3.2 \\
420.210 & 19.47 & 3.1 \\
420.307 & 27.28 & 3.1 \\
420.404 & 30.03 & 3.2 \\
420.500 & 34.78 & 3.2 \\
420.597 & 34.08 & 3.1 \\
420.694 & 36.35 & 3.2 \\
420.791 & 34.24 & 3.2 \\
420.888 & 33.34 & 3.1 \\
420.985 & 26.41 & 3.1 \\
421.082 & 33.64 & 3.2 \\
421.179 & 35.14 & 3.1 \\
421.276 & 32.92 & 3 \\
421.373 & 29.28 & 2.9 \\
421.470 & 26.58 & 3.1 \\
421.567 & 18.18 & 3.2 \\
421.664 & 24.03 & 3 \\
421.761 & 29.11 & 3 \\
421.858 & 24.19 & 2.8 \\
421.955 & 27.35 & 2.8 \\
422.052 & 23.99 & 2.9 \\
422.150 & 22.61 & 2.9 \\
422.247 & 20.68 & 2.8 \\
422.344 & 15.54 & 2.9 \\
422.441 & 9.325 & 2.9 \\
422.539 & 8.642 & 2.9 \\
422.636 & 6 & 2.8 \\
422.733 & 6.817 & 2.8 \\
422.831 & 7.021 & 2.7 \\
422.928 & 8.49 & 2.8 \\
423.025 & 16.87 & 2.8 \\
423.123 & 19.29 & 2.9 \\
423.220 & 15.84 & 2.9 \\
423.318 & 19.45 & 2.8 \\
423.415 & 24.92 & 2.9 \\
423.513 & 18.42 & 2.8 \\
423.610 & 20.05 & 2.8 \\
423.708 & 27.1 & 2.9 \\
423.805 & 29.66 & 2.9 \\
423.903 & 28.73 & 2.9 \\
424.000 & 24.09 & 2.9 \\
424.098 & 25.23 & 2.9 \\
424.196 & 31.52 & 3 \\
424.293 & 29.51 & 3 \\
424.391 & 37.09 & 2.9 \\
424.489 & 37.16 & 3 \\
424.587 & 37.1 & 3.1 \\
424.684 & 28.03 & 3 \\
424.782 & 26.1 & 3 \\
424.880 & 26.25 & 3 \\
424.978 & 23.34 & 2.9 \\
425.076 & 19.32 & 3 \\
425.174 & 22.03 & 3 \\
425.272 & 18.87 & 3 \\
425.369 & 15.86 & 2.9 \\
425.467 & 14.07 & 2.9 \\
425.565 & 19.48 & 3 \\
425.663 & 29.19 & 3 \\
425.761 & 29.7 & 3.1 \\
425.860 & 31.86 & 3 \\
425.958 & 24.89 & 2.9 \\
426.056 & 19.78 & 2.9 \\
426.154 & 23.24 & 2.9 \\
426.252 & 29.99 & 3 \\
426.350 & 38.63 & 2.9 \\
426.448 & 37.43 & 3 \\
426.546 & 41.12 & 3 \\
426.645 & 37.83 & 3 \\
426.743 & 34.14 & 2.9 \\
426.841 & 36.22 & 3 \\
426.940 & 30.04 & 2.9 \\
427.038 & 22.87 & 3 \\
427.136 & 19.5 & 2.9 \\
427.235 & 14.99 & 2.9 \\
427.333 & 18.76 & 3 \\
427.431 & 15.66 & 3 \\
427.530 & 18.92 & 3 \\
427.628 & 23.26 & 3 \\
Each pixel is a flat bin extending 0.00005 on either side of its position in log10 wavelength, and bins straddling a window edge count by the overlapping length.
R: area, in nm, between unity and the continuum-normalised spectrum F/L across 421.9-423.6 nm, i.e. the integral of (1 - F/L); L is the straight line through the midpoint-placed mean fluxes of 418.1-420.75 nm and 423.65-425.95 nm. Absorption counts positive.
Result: 0.68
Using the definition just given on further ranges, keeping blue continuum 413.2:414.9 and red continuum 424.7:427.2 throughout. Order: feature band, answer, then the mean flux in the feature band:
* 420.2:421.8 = -0.18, 29.9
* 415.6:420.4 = -0.26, 28.4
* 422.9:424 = 0.23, 21.2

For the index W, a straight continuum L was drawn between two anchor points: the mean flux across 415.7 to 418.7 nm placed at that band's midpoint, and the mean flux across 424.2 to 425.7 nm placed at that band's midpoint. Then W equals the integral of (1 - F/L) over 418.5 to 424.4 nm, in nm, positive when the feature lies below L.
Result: 0.60 nm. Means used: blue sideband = 29.4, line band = 24.7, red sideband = 25.7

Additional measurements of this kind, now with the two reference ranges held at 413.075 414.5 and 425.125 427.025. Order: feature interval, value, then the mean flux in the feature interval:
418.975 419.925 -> -0.07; 29.1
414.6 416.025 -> -0.16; 29.5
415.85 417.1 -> -0.24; 31.7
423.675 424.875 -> -0.10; 30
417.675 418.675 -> -0.10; 29.4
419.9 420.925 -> -0.04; 28.3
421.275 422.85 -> 0.46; 19.4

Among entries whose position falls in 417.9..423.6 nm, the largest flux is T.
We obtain 37.53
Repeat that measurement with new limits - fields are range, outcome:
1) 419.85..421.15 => 36.35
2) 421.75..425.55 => 37.16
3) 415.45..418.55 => 45.69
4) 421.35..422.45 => 29.28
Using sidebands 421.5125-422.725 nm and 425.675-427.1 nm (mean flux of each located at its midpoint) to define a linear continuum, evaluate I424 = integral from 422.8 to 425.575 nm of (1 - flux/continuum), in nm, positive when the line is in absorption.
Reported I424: 0.17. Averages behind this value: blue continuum 18.8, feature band 23.3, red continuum 31.1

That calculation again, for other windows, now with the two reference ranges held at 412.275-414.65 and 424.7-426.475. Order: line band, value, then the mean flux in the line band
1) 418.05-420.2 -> -0.03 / 26.8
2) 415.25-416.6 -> -0.23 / 31.8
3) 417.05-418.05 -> -0.05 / 28.2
